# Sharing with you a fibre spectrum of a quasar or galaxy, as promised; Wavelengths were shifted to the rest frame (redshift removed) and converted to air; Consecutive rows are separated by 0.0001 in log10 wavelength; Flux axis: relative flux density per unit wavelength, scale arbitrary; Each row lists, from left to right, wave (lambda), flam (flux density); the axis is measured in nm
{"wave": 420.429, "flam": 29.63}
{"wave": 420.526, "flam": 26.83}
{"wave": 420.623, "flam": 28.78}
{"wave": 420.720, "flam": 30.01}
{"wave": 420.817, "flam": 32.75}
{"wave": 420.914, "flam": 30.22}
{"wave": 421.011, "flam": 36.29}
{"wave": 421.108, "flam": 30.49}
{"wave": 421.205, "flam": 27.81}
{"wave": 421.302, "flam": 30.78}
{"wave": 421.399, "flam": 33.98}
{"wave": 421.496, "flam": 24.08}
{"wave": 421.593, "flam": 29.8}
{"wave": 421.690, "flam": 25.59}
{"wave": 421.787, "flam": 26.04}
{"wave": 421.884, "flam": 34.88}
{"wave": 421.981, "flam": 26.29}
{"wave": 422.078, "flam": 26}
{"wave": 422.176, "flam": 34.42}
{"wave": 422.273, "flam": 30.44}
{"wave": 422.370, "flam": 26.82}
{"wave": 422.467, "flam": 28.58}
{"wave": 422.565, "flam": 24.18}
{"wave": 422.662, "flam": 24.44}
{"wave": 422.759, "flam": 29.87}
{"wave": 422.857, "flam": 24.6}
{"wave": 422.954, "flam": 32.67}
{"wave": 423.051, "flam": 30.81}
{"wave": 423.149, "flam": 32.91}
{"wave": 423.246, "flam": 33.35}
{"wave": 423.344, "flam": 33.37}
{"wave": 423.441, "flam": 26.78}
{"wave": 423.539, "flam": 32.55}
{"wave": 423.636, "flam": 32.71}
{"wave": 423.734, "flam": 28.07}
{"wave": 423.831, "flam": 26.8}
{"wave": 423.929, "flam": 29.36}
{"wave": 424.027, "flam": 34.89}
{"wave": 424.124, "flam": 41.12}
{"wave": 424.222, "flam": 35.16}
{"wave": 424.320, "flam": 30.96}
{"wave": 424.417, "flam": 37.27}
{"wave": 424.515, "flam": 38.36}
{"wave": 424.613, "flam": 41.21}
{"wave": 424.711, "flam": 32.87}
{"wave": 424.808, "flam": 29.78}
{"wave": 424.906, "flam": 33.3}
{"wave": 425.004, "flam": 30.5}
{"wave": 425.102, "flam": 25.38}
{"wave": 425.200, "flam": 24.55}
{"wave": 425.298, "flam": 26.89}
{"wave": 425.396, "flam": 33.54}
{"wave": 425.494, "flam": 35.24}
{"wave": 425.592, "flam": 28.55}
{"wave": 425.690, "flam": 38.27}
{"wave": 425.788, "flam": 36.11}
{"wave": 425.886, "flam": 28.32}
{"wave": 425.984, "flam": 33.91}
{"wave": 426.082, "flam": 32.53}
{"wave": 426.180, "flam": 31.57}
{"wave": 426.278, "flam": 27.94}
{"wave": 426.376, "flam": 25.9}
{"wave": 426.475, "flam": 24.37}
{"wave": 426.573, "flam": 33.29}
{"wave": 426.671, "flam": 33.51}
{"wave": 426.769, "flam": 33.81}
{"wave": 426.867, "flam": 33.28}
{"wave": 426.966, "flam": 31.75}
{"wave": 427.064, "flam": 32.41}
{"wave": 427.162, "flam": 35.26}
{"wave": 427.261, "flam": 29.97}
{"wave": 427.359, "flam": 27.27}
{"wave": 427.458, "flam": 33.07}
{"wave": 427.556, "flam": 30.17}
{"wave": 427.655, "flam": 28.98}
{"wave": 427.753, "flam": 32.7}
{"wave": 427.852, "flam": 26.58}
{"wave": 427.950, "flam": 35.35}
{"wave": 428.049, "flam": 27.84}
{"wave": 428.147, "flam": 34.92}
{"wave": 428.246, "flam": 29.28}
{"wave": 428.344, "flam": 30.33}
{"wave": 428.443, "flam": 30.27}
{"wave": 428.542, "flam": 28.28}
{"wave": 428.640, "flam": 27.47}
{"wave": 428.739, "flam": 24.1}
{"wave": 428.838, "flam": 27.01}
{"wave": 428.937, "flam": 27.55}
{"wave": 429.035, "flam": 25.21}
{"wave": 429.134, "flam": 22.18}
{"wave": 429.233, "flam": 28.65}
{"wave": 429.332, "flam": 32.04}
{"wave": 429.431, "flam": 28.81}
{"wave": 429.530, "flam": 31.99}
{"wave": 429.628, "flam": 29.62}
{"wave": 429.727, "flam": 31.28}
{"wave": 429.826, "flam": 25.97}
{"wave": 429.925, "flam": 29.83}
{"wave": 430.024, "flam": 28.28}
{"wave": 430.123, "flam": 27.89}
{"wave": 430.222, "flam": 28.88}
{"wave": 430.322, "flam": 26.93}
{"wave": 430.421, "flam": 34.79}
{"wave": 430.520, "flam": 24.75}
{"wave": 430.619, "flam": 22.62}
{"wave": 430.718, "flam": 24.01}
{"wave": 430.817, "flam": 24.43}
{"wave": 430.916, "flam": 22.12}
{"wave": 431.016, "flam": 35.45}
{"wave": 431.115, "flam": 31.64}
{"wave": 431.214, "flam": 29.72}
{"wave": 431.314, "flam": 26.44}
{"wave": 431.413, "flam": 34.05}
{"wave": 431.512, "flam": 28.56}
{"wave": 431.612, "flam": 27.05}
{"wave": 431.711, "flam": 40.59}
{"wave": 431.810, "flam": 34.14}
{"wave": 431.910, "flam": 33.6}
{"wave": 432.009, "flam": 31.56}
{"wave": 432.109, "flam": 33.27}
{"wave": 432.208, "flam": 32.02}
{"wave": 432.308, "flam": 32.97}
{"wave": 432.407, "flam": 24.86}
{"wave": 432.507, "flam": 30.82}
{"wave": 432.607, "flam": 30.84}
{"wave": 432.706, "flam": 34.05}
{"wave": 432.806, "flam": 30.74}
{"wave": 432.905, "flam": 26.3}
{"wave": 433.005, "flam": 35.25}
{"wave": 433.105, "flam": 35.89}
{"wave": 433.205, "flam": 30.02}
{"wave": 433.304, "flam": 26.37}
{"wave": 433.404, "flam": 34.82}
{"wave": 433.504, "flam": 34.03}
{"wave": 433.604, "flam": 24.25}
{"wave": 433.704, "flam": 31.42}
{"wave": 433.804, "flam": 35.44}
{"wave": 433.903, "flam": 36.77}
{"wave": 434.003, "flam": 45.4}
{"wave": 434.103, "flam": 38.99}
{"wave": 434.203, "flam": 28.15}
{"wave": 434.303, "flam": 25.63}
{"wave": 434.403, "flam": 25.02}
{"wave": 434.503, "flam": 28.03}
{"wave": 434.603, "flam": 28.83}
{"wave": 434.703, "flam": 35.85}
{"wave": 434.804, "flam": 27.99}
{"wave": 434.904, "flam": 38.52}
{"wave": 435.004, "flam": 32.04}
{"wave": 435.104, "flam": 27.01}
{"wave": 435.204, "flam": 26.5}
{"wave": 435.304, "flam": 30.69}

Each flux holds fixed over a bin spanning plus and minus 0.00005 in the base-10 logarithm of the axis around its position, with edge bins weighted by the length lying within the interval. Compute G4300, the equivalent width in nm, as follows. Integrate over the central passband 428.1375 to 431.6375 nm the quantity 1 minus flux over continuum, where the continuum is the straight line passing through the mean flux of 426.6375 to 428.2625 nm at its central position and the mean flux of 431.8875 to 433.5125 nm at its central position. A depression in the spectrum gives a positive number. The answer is 0.36 nm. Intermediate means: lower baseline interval 31.6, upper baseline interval 31.5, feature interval 28.3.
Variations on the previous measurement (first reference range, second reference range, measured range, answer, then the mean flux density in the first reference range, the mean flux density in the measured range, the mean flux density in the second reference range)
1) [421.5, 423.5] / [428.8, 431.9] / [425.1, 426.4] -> -0.088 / 29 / 30.9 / 28.9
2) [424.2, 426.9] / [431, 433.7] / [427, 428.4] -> 0.035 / 32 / 31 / 31.4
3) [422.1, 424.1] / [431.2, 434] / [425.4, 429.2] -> 0.049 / 30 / 30.4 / 31.9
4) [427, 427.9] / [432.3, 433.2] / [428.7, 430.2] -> 0.137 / 30.7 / 28.1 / 31.2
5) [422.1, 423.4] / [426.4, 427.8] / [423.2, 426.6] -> -0.155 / 29.6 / 31.8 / 31.3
